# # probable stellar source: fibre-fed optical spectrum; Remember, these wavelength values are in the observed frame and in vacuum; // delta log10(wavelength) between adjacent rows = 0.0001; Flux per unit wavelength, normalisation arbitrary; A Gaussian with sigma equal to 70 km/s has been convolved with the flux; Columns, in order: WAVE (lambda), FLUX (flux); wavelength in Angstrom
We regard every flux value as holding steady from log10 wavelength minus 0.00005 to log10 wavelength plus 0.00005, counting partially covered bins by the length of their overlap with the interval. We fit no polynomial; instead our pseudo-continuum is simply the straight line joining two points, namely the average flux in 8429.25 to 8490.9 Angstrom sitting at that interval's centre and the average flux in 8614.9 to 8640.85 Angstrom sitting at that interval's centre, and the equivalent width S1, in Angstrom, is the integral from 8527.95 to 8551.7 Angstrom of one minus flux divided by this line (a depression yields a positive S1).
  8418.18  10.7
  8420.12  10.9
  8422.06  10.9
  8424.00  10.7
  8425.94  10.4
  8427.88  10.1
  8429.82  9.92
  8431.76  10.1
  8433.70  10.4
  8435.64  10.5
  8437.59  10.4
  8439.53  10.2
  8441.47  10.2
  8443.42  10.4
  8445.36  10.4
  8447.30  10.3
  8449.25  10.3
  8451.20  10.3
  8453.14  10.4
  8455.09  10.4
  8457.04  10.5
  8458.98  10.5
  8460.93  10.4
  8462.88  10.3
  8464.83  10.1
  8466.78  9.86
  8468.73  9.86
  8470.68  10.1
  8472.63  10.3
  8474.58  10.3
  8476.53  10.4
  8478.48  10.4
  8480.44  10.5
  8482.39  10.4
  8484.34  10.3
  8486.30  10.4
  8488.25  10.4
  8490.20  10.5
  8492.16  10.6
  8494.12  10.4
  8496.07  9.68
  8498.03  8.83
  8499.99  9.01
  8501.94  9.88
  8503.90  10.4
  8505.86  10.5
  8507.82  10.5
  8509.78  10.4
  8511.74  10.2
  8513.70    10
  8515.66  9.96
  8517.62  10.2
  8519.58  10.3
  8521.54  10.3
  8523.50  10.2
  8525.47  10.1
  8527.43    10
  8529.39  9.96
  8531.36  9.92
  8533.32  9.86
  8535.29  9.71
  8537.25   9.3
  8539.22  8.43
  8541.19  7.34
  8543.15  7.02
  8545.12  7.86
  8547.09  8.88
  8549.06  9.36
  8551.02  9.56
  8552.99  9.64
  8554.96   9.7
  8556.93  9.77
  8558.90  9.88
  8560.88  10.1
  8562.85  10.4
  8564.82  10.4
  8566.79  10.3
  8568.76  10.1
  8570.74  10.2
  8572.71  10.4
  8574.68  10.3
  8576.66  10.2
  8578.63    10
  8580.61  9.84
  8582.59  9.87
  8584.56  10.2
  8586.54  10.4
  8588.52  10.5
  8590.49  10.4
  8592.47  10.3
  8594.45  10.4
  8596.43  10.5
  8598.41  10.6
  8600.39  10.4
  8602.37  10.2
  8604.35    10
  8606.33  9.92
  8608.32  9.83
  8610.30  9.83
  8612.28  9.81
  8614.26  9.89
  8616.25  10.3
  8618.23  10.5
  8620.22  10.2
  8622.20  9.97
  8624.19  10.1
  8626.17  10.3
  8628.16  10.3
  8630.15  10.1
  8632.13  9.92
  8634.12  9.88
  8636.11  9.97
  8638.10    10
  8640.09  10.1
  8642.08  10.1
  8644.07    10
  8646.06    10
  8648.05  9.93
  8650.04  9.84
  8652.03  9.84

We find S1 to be 3.0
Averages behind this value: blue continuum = 10.3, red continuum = 10.1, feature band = 8.95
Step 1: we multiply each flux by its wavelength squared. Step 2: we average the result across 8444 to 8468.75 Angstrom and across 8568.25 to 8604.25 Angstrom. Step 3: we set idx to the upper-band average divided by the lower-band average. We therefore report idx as 1.03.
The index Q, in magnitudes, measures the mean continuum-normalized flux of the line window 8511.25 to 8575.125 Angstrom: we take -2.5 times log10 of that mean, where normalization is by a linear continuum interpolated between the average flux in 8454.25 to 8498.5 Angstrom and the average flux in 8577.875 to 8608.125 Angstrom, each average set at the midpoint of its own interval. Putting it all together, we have 0.061 mag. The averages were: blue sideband 10.3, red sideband 10.2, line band 9.68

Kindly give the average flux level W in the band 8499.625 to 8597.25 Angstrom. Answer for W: 9.86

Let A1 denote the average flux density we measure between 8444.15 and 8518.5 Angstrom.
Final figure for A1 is 10.2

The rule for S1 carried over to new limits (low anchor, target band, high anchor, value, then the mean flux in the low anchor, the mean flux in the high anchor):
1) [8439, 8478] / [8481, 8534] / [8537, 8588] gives -0.9 Angstrom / 10.3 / 9.61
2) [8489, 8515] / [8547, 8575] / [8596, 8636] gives 0.4 Angstrom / 10.1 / 10.1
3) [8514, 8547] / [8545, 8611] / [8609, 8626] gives -1.8 Angstrom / 9.4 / 10.1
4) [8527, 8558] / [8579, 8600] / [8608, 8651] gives -1.5 Angstrom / 9.13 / 10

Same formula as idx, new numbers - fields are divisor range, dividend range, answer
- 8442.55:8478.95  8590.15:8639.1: 1.02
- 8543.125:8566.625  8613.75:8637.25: 1.08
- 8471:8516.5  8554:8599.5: 1.02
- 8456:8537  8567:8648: 1.03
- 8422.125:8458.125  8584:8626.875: 1.03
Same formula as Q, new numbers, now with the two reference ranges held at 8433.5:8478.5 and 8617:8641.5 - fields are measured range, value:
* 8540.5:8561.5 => 0.134 mag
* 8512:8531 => 0.012 mag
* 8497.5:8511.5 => 0.029 mag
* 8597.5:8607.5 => -0.007 mag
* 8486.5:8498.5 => 0.012 mag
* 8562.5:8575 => -0.013 mag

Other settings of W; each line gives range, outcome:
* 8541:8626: 9.92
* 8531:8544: 8.76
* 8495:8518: 9.96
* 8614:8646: 10.1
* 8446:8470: 10.3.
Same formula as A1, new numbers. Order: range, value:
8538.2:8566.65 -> 9.2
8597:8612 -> 10.1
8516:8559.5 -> 9.43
